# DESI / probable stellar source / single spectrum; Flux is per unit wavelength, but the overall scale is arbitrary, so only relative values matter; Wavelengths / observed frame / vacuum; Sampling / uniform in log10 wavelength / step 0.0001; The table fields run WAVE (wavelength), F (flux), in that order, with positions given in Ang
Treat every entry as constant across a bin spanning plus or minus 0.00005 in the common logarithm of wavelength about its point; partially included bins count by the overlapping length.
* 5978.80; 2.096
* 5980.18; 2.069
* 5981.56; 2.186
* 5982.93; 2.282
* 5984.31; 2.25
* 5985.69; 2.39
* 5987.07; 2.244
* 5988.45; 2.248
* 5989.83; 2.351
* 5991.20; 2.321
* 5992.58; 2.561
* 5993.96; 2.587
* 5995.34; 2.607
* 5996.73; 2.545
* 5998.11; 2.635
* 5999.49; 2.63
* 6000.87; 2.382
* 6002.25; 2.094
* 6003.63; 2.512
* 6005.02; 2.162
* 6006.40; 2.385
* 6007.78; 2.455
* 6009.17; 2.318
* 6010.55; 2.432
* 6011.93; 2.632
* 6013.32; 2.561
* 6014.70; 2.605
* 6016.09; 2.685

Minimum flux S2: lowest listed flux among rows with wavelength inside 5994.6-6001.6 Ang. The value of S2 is 2.382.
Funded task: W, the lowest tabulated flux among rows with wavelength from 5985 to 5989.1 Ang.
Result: 2.244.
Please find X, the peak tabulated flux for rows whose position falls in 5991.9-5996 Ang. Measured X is 2.607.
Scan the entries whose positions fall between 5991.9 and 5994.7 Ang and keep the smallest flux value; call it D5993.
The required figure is 2.561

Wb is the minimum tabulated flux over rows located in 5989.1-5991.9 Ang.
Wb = 2.321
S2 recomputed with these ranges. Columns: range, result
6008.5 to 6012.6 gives 2.318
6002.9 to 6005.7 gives 2.162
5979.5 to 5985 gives 2.069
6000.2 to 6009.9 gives 2.094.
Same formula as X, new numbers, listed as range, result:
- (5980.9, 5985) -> 2.282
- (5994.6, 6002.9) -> 2.635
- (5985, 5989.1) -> 2.39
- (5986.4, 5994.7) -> 2.587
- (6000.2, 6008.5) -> 2.512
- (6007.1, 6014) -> 2.632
